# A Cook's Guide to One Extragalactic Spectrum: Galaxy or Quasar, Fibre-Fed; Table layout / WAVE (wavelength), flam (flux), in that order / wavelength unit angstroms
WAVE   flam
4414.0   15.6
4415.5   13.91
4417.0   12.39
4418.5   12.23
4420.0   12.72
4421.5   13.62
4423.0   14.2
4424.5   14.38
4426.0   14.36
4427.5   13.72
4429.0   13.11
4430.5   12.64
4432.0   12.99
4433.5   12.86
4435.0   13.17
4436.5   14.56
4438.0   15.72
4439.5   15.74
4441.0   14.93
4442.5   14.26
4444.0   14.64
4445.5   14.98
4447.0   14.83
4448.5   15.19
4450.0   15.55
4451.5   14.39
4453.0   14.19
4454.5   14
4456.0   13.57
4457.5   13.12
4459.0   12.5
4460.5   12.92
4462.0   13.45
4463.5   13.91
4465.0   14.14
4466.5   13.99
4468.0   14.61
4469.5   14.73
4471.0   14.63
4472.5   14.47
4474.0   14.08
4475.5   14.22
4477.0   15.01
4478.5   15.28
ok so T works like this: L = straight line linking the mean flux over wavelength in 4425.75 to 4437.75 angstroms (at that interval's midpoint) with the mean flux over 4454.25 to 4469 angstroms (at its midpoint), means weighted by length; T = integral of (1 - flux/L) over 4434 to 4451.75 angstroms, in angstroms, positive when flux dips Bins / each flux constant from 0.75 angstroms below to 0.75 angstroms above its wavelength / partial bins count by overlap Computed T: -1.7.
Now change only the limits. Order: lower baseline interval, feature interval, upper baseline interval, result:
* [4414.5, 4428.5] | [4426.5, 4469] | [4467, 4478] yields -0.1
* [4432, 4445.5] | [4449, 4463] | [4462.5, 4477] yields 0.6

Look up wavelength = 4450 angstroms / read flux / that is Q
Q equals 15.55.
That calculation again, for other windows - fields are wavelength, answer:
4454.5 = 14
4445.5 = 14.98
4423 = 14.2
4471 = 14.63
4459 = 12.5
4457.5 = 13.12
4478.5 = 15.28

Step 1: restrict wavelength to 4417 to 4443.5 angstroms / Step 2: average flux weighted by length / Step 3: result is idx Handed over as 13.8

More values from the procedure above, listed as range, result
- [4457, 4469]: 13.6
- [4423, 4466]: 14.1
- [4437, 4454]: 14.9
